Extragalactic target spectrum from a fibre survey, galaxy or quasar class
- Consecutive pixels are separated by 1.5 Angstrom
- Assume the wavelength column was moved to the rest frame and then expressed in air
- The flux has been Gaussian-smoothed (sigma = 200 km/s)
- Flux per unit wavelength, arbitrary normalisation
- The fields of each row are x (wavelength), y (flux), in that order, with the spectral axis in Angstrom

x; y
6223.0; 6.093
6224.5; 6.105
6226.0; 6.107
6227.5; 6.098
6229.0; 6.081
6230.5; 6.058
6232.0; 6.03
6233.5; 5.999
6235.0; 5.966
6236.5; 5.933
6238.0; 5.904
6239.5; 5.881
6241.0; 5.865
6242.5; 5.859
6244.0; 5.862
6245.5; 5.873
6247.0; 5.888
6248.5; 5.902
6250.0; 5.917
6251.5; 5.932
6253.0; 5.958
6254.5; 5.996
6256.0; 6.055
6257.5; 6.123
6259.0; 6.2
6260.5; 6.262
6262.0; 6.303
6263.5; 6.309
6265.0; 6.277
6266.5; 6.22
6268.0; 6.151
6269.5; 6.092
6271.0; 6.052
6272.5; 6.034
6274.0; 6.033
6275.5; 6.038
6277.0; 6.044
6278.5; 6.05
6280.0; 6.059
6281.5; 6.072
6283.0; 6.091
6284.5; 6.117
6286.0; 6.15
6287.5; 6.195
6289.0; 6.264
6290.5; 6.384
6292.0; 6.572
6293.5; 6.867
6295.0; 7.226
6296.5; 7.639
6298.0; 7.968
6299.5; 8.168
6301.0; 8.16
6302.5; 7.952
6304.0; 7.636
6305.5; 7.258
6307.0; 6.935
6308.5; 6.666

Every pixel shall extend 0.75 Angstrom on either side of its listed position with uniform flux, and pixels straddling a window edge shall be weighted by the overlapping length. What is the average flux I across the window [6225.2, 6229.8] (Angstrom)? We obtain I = 6.1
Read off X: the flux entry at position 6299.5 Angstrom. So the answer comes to 8.168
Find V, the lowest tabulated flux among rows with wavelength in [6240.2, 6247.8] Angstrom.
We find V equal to 5.859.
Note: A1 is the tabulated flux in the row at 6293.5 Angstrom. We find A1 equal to 6.867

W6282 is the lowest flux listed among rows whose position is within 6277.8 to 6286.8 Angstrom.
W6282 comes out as 6.05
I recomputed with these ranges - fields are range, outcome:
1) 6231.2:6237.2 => 5.98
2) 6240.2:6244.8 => 5.86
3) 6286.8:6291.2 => 6.28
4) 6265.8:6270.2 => 6.15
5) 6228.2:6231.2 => 6.07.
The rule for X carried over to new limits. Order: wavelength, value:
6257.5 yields 6.123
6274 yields 6.033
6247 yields 5.888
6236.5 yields 5.933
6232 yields 6.03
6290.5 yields 6.384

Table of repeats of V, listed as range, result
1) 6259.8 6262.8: 6.262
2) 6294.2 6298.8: 7.226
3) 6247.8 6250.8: 5.902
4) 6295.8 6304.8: 7.636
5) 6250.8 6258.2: 5.932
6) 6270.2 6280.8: 6.033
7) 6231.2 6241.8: 5.865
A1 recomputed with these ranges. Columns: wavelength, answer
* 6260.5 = 6.262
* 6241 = 5.865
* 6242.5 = 5.859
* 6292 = 6.572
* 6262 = 6.303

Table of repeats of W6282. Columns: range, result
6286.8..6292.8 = 6.195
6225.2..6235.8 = 5.966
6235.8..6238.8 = 5.904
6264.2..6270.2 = 6.092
